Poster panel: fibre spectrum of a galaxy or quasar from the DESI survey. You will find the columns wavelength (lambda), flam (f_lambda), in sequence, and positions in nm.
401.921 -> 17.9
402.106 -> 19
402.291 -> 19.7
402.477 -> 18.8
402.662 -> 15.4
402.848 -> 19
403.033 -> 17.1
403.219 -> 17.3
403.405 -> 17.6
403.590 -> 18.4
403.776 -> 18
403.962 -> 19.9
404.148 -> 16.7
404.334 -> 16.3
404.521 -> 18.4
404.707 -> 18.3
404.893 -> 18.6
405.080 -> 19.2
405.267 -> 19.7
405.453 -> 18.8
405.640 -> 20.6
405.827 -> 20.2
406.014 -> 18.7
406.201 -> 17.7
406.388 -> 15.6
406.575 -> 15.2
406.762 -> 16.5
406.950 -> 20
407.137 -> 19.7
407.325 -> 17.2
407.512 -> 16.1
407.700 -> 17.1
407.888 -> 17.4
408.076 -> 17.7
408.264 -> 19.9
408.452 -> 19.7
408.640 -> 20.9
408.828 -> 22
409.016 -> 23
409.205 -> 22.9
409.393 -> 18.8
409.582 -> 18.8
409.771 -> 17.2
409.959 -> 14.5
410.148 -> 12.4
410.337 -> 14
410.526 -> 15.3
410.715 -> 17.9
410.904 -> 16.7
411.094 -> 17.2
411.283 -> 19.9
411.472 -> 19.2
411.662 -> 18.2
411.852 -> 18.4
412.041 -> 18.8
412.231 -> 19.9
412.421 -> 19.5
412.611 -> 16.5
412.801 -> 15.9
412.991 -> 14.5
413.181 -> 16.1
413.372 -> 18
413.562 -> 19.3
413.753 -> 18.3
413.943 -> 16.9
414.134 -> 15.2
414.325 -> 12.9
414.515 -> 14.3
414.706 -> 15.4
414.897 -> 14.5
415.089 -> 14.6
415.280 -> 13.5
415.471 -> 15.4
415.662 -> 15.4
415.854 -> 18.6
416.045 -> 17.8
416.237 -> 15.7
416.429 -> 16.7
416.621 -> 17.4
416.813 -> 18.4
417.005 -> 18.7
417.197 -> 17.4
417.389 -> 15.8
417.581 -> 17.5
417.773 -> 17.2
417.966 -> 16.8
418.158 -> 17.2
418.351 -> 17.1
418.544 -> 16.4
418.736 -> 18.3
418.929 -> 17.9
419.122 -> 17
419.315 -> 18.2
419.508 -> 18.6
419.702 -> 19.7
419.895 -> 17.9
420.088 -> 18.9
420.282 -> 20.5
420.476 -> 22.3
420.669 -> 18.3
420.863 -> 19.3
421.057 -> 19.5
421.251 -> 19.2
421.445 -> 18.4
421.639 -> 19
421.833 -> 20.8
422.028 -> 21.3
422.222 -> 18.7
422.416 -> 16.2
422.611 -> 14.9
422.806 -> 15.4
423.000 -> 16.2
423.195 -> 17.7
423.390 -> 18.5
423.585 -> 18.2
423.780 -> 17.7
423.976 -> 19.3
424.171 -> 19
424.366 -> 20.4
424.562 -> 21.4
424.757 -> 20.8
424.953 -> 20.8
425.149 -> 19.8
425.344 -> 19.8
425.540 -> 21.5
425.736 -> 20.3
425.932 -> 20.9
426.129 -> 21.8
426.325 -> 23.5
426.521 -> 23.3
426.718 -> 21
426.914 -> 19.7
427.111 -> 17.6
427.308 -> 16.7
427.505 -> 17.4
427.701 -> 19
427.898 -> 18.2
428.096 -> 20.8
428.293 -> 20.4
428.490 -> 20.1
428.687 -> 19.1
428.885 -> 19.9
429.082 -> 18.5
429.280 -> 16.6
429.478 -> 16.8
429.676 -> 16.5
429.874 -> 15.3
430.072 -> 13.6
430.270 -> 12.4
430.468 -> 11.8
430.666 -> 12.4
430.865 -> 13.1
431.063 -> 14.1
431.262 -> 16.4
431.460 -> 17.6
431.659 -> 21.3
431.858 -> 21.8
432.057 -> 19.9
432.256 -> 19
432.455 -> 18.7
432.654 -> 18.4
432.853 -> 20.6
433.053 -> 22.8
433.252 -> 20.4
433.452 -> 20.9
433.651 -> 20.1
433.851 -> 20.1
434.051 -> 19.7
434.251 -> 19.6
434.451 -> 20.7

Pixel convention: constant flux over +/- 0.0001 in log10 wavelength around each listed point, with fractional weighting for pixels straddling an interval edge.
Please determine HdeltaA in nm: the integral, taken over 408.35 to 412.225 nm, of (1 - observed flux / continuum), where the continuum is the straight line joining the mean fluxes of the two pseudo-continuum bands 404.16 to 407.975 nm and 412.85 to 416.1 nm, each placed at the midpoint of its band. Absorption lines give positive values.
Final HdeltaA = -0.31 nm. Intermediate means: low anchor 18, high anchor 15.9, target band 18.3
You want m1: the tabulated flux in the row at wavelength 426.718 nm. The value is 21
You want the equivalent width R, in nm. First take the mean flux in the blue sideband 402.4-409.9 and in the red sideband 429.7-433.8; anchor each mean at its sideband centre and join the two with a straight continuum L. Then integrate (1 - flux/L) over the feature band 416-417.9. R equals 0.090 nm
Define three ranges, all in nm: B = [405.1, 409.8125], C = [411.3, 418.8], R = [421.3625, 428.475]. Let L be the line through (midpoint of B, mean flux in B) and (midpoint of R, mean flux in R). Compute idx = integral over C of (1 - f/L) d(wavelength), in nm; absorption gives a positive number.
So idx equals 0.86 nm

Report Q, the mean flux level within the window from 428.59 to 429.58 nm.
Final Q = 18.2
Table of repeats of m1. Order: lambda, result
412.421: 19.5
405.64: 20.6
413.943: 16.9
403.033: 17.1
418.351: 17.1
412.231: 19.9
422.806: 15.4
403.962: 19.9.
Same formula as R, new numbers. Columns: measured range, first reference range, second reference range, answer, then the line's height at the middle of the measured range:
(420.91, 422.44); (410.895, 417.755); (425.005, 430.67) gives -0.13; 17.8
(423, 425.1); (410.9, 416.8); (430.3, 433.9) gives -0.20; 17.6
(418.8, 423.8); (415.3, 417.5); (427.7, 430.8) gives -0.47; 16.9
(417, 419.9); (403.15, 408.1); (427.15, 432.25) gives 0.01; 17.6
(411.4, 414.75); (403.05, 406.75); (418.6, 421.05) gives 0.26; 18.5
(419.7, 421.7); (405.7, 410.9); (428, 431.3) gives -0.27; 17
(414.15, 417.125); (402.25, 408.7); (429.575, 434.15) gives 0.34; 18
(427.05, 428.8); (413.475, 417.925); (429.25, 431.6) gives -0.44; 15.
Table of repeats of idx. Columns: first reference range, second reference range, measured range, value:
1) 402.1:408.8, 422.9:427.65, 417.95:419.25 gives 0.13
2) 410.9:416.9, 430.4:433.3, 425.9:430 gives -0.34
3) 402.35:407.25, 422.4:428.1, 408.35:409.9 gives -0.16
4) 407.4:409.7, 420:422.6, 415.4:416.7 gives 0.18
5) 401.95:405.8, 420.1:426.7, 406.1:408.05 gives 0.14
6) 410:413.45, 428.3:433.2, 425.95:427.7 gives -0.27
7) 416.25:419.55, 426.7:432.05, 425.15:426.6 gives -0.34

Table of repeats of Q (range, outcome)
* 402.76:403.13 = 18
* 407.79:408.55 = 18.7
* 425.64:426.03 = 20.6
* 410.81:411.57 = 18.2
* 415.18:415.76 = 14.8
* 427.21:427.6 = 17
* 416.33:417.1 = 17.8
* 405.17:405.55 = 19.3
